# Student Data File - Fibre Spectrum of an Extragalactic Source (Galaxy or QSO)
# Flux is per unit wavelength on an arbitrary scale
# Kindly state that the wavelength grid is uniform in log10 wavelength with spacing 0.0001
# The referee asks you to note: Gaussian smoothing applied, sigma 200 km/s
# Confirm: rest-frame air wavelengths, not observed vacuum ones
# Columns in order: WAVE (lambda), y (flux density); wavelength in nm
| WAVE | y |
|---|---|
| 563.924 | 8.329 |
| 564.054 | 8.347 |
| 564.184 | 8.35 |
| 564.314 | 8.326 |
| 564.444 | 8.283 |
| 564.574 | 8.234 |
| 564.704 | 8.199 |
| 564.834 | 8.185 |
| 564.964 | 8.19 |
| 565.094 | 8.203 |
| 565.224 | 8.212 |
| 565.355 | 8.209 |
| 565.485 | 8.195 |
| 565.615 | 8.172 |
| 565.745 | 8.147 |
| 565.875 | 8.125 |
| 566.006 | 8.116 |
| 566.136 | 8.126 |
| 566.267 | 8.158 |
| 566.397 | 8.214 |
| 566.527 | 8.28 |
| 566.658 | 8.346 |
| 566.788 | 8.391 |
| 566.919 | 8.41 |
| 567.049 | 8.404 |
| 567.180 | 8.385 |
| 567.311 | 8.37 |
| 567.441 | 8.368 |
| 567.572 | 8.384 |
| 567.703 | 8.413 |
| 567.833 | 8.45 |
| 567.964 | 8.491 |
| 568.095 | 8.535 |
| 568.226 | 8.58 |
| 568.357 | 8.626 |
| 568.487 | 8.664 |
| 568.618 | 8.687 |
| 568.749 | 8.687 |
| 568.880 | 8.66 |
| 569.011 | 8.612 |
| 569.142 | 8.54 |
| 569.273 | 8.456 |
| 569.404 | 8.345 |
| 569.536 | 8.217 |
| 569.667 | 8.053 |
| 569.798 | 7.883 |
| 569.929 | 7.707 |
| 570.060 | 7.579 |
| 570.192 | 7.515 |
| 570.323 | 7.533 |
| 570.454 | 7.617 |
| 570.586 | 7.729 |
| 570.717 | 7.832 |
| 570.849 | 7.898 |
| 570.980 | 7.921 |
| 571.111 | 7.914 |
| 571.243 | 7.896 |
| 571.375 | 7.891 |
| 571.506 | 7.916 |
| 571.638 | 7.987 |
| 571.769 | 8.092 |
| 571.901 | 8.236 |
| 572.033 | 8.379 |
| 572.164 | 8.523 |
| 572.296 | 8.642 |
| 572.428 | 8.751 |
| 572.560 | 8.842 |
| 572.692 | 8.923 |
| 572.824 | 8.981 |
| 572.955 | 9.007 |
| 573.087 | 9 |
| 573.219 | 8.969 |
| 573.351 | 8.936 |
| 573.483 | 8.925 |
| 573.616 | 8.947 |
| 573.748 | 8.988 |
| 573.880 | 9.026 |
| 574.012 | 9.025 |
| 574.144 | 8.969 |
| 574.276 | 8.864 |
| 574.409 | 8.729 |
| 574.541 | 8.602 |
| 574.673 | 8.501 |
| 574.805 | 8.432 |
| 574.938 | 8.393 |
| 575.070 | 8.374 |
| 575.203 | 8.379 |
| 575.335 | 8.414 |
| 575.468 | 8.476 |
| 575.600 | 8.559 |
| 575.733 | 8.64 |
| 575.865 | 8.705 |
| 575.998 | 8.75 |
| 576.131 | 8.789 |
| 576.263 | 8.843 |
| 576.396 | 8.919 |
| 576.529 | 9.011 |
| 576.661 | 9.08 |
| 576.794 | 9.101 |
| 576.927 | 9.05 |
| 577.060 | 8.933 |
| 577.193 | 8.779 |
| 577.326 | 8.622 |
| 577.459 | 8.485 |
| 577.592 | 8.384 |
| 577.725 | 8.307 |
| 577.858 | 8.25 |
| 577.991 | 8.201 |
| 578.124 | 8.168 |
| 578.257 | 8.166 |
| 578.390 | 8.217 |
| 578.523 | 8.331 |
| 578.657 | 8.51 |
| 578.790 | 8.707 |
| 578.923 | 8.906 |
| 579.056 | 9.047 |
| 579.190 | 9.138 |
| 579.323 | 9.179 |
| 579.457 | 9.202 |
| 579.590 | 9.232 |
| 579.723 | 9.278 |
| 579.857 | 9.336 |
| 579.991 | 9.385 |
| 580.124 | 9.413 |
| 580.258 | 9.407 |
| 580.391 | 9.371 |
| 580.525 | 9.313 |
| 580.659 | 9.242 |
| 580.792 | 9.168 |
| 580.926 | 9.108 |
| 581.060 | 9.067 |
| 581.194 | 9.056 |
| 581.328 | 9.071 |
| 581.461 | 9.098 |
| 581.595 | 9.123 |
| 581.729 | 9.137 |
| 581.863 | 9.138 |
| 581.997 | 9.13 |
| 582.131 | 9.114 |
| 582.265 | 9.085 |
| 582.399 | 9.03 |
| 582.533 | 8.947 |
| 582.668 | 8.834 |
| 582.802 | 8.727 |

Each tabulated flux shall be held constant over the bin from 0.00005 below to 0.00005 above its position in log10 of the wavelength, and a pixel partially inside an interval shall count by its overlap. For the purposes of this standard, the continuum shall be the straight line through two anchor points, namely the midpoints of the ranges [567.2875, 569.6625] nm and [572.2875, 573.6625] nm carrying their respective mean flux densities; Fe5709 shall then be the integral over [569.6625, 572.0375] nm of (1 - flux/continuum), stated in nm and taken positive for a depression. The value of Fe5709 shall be 0.23 nm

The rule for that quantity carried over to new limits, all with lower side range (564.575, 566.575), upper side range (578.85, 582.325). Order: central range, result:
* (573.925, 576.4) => 0.05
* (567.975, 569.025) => -0.03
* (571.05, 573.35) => 0.04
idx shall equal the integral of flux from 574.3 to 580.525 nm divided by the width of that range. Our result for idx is 8.76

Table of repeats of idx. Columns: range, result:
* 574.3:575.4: 8.49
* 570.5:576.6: 8.55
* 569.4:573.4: 8.21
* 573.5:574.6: 8.89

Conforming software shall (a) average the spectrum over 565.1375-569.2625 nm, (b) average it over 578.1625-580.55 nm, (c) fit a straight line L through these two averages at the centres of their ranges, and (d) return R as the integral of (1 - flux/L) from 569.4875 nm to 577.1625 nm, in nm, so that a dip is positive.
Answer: 0.19 nm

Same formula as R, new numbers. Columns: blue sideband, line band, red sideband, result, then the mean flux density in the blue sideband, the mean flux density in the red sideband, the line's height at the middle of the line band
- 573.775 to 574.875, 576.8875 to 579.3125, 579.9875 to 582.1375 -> 0.117 nm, 8.78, 9.2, 9.01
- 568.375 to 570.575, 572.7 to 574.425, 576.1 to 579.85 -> -0.103 nm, 8.17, 8.75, 8.45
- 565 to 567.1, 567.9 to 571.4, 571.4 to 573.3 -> 0.114 nm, 8.23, 8.58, 8.43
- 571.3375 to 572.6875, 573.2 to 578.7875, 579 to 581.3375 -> 0.076 nm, 8.36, 9.22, 8.78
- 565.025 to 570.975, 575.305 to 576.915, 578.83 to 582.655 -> 0.006 nm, 8.23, 9.16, 8.82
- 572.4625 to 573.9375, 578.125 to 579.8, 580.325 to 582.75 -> 0.048 nm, 8.95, 9.11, 9.06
